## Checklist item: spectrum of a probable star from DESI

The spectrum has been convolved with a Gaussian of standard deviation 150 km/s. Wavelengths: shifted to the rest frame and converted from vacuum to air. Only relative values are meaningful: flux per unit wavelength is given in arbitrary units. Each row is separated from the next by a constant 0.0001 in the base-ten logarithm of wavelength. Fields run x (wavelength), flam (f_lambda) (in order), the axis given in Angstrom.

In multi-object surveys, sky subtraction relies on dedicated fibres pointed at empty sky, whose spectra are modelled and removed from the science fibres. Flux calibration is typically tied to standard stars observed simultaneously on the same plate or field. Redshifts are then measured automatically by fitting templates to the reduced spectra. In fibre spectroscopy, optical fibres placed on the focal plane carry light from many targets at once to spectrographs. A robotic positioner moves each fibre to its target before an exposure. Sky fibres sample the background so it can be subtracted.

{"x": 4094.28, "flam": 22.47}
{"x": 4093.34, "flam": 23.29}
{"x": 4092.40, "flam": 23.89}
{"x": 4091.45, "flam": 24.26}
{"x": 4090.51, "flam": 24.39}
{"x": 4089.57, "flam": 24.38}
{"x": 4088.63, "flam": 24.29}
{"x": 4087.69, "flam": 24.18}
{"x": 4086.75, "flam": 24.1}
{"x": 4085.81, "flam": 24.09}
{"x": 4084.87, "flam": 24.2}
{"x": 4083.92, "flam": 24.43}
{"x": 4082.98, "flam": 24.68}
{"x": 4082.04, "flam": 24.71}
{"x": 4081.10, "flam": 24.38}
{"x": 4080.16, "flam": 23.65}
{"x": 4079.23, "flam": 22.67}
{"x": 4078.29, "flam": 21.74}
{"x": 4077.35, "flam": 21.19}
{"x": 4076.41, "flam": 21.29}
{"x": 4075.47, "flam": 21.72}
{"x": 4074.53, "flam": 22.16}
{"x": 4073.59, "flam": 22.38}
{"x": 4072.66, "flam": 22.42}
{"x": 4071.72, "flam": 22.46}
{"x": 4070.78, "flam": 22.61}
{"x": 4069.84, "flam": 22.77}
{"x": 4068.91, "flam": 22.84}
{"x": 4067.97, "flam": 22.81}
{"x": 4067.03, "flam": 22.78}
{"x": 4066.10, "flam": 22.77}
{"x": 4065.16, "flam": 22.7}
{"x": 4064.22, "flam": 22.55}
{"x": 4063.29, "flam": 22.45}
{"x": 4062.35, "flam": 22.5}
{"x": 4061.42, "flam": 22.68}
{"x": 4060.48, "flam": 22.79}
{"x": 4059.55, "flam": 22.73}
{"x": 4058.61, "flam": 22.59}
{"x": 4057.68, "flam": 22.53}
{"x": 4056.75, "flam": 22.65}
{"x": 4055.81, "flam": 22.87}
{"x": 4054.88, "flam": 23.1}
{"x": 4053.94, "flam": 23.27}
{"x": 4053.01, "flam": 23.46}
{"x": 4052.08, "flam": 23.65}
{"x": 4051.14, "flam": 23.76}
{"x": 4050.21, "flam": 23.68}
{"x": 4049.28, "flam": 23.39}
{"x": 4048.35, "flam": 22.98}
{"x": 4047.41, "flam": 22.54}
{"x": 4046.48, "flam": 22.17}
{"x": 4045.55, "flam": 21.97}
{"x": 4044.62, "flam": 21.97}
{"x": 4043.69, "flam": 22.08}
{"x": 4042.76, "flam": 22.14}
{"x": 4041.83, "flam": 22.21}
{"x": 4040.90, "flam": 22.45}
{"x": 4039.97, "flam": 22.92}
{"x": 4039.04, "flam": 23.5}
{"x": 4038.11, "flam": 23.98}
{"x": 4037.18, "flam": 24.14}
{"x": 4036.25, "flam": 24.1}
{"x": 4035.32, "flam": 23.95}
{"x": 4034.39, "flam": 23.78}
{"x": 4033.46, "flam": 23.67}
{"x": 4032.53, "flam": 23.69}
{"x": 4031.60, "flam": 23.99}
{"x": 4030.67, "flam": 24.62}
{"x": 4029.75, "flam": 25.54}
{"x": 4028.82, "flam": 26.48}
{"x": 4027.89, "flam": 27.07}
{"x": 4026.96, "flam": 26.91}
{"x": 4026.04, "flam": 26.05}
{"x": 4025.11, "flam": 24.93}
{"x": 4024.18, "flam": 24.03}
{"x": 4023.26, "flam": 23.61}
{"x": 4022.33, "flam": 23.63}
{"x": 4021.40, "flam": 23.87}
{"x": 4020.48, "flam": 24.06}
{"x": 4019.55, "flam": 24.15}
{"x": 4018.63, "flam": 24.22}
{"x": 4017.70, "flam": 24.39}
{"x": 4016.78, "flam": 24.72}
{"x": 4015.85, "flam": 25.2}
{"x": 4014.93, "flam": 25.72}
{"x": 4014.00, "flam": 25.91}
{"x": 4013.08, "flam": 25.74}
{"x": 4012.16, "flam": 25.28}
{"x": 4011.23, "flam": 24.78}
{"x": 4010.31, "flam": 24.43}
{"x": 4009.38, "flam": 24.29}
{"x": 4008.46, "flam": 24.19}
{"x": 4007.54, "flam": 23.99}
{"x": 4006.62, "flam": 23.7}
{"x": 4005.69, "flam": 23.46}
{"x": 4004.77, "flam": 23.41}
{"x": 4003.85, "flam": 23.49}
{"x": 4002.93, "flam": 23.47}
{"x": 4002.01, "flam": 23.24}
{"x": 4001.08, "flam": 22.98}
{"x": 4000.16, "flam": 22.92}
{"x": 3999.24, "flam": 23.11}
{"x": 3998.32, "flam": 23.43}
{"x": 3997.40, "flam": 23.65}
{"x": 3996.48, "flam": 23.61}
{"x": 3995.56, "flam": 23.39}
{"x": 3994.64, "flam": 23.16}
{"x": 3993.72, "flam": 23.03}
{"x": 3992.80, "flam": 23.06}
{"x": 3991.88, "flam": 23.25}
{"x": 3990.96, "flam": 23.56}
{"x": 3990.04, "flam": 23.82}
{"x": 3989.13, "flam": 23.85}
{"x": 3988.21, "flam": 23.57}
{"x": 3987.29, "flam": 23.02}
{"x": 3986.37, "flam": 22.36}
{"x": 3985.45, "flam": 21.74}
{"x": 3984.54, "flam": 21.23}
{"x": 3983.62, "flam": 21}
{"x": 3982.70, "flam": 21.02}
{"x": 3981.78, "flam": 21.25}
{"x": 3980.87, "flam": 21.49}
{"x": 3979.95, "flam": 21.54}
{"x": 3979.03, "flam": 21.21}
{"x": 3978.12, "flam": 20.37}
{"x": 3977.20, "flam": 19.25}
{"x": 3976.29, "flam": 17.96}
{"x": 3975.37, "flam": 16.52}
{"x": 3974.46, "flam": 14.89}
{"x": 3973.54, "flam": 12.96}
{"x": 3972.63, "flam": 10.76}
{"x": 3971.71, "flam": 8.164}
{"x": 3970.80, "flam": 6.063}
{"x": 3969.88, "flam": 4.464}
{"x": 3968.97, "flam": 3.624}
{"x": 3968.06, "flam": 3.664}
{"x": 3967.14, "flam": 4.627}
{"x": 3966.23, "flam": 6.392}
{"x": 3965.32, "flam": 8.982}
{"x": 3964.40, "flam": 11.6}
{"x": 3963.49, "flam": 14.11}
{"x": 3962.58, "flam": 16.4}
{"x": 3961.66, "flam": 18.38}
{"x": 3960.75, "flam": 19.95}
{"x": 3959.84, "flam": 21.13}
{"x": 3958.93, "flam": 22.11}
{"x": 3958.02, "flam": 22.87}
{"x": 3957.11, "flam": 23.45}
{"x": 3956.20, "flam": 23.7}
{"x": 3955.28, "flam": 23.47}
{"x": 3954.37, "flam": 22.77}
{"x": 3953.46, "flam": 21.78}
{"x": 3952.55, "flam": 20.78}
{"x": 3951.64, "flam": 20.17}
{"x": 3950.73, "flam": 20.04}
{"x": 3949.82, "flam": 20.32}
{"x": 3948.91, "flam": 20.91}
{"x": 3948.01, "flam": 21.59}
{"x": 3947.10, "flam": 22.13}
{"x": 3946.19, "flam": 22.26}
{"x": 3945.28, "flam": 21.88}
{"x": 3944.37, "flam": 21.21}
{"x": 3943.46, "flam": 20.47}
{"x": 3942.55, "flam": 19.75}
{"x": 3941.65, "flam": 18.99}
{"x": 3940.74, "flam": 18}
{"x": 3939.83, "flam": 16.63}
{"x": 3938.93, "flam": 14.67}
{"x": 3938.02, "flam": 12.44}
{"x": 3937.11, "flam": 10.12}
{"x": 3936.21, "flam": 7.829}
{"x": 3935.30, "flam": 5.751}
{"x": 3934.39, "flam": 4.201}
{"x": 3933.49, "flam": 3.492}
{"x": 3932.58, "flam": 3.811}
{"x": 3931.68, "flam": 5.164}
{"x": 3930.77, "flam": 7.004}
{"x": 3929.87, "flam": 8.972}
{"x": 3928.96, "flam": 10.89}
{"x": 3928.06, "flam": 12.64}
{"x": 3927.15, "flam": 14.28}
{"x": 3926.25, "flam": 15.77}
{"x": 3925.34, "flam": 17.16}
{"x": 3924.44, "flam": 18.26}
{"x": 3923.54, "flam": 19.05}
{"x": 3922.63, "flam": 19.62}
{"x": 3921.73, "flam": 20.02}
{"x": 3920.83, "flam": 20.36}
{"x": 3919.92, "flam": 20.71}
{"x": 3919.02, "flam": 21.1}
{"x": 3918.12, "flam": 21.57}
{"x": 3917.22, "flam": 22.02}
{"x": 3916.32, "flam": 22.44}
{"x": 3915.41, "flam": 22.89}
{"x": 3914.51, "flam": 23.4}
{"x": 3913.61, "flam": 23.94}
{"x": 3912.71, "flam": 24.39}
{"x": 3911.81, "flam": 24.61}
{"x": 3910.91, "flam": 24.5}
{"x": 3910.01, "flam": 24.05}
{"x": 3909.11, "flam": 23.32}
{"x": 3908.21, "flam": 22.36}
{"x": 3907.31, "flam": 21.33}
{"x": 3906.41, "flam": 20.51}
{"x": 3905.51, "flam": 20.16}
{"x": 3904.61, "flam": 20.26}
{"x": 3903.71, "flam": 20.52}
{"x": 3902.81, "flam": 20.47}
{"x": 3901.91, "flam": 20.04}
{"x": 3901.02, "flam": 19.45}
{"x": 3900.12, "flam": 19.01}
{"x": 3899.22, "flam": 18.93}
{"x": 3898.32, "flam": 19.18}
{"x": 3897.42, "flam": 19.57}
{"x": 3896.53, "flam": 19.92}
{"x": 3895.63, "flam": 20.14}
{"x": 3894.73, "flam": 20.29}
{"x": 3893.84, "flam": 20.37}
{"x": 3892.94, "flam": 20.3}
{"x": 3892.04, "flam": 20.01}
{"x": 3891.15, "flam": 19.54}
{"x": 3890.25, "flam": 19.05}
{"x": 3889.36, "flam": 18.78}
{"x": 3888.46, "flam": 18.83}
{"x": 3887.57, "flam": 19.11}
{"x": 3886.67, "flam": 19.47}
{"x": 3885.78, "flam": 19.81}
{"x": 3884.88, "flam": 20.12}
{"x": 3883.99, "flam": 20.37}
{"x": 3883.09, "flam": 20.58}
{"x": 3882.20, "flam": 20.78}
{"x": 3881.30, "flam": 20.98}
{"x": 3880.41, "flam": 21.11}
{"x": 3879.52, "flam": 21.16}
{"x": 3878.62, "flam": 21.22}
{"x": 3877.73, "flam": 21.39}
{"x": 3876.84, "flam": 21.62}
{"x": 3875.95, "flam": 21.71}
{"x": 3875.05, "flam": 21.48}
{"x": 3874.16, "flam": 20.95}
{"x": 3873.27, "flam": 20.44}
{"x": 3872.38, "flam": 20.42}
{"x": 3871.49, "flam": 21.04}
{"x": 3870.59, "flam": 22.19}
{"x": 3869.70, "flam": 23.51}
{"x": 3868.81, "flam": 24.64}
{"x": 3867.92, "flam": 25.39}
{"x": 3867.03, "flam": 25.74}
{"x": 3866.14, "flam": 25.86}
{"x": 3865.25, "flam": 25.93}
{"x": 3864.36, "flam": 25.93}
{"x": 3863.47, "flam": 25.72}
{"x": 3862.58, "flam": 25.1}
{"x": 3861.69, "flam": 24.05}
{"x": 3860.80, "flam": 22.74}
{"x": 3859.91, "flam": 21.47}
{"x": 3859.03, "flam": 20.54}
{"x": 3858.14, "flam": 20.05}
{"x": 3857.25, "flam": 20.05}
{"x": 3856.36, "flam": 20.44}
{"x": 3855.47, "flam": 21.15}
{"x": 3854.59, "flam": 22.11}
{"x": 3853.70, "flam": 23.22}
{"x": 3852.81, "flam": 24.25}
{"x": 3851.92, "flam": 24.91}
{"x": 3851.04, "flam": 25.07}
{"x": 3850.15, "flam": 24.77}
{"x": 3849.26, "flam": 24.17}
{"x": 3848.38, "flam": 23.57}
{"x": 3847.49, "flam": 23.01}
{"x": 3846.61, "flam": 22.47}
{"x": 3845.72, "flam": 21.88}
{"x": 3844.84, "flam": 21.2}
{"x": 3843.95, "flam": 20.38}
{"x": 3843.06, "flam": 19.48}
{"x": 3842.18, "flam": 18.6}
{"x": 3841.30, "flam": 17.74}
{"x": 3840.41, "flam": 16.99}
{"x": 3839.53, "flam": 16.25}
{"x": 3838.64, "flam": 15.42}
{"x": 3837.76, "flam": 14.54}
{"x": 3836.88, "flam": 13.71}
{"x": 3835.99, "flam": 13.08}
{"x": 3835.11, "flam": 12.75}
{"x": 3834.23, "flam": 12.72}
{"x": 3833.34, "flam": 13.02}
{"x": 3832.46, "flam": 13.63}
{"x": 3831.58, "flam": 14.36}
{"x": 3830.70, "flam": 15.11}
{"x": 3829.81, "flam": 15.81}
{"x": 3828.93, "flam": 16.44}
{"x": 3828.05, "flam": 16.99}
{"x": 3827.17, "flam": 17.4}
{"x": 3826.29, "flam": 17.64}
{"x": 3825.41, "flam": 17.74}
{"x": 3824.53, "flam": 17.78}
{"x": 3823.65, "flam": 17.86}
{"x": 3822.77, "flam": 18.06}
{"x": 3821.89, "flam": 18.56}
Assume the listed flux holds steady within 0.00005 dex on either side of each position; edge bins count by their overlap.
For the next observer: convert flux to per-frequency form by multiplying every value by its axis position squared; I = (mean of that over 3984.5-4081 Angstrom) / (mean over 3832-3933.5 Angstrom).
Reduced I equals 1.3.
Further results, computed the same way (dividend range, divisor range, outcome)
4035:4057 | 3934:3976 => 1.53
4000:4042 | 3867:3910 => 1.25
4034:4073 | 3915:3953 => 1.49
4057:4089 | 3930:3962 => 1.43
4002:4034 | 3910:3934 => 1.49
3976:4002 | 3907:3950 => 1.32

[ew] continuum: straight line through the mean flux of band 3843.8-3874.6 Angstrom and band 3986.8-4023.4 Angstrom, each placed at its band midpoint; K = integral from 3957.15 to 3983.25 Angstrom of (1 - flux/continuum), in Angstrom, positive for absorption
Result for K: 9.7 Angstrom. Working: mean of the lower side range 23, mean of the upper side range 23.9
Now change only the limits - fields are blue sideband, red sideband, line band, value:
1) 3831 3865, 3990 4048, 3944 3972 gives 7.10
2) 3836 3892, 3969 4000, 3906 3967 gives 7.46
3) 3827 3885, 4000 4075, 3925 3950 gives 8.86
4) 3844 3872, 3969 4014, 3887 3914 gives 2.10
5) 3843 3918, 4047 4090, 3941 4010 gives 8.66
